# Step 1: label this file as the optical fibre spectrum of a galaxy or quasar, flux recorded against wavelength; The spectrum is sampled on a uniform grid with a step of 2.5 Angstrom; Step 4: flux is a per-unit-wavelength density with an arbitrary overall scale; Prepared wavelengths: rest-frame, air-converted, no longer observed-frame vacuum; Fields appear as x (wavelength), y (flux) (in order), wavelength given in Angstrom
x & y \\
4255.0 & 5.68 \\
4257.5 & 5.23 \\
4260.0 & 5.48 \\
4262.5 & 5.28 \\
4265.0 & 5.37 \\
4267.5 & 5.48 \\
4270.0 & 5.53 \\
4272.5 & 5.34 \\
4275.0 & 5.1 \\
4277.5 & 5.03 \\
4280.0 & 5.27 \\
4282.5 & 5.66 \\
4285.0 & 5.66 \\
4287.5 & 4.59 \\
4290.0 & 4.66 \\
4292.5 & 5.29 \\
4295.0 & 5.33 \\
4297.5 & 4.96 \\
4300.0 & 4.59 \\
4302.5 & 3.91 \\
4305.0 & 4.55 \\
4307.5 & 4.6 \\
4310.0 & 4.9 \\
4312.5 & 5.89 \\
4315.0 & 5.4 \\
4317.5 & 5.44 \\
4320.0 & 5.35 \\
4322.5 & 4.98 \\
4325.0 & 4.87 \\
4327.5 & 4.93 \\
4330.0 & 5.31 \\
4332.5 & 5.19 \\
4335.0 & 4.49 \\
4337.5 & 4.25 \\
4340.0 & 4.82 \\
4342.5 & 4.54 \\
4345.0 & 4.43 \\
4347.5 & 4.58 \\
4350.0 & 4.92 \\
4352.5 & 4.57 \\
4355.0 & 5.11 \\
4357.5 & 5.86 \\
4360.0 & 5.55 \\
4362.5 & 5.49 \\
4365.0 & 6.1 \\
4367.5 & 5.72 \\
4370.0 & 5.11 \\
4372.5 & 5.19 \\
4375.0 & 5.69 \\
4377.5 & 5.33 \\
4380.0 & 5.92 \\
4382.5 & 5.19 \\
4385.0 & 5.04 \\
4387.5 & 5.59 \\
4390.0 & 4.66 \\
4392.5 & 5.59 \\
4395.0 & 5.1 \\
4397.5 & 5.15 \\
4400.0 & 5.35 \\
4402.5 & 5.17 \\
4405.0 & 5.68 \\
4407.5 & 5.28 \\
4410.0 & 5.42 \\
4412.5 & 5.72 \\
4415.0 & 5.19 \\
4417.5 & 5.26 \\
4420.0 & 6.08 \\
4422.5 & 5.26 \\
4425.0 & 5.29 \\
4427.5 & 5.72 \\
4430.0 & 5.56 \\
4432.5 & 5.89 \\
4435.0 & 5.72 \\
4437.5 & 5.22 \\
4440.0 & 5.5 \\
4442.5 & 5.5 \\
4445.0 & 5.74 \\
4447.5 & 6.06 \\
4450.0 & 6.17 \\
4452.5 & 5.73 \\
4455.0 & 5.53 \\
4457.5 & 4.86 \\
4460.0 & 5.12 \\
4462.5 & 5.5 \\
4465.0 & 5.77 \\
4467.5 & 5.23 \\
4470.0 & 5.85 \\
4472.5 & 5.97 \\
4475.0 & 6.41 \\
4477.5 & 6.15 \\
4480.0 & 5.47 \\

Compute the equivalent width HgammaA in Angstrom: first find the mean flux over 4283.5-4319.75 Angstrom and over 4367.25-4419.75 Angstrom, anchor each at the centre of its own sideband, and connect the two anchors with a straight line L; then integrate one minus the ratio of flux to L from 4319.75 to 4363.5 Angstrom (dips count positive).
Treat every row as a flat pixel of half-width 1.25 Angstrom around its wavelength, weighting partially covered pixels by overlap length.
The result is 1.78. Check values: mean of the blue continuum 5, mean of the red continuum 5.36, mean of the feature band 4.95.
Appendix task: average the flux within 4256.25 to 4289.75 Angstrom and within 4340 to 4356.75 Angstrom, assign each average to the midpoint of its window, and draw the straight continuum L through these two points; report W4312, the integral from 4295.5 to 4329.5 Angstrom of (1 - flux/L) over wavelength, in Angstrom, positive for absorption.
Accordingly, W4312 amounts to 0.2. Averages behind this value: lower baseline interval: 5.29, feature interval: 4.97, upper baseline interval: 4.74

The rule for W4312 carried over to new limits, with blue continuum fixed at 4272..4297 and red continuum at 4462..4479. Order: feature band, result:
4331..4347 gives 2.23 Angstrom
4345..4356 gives 1.37 Angstrom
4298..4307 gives 1.41 Angstrom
